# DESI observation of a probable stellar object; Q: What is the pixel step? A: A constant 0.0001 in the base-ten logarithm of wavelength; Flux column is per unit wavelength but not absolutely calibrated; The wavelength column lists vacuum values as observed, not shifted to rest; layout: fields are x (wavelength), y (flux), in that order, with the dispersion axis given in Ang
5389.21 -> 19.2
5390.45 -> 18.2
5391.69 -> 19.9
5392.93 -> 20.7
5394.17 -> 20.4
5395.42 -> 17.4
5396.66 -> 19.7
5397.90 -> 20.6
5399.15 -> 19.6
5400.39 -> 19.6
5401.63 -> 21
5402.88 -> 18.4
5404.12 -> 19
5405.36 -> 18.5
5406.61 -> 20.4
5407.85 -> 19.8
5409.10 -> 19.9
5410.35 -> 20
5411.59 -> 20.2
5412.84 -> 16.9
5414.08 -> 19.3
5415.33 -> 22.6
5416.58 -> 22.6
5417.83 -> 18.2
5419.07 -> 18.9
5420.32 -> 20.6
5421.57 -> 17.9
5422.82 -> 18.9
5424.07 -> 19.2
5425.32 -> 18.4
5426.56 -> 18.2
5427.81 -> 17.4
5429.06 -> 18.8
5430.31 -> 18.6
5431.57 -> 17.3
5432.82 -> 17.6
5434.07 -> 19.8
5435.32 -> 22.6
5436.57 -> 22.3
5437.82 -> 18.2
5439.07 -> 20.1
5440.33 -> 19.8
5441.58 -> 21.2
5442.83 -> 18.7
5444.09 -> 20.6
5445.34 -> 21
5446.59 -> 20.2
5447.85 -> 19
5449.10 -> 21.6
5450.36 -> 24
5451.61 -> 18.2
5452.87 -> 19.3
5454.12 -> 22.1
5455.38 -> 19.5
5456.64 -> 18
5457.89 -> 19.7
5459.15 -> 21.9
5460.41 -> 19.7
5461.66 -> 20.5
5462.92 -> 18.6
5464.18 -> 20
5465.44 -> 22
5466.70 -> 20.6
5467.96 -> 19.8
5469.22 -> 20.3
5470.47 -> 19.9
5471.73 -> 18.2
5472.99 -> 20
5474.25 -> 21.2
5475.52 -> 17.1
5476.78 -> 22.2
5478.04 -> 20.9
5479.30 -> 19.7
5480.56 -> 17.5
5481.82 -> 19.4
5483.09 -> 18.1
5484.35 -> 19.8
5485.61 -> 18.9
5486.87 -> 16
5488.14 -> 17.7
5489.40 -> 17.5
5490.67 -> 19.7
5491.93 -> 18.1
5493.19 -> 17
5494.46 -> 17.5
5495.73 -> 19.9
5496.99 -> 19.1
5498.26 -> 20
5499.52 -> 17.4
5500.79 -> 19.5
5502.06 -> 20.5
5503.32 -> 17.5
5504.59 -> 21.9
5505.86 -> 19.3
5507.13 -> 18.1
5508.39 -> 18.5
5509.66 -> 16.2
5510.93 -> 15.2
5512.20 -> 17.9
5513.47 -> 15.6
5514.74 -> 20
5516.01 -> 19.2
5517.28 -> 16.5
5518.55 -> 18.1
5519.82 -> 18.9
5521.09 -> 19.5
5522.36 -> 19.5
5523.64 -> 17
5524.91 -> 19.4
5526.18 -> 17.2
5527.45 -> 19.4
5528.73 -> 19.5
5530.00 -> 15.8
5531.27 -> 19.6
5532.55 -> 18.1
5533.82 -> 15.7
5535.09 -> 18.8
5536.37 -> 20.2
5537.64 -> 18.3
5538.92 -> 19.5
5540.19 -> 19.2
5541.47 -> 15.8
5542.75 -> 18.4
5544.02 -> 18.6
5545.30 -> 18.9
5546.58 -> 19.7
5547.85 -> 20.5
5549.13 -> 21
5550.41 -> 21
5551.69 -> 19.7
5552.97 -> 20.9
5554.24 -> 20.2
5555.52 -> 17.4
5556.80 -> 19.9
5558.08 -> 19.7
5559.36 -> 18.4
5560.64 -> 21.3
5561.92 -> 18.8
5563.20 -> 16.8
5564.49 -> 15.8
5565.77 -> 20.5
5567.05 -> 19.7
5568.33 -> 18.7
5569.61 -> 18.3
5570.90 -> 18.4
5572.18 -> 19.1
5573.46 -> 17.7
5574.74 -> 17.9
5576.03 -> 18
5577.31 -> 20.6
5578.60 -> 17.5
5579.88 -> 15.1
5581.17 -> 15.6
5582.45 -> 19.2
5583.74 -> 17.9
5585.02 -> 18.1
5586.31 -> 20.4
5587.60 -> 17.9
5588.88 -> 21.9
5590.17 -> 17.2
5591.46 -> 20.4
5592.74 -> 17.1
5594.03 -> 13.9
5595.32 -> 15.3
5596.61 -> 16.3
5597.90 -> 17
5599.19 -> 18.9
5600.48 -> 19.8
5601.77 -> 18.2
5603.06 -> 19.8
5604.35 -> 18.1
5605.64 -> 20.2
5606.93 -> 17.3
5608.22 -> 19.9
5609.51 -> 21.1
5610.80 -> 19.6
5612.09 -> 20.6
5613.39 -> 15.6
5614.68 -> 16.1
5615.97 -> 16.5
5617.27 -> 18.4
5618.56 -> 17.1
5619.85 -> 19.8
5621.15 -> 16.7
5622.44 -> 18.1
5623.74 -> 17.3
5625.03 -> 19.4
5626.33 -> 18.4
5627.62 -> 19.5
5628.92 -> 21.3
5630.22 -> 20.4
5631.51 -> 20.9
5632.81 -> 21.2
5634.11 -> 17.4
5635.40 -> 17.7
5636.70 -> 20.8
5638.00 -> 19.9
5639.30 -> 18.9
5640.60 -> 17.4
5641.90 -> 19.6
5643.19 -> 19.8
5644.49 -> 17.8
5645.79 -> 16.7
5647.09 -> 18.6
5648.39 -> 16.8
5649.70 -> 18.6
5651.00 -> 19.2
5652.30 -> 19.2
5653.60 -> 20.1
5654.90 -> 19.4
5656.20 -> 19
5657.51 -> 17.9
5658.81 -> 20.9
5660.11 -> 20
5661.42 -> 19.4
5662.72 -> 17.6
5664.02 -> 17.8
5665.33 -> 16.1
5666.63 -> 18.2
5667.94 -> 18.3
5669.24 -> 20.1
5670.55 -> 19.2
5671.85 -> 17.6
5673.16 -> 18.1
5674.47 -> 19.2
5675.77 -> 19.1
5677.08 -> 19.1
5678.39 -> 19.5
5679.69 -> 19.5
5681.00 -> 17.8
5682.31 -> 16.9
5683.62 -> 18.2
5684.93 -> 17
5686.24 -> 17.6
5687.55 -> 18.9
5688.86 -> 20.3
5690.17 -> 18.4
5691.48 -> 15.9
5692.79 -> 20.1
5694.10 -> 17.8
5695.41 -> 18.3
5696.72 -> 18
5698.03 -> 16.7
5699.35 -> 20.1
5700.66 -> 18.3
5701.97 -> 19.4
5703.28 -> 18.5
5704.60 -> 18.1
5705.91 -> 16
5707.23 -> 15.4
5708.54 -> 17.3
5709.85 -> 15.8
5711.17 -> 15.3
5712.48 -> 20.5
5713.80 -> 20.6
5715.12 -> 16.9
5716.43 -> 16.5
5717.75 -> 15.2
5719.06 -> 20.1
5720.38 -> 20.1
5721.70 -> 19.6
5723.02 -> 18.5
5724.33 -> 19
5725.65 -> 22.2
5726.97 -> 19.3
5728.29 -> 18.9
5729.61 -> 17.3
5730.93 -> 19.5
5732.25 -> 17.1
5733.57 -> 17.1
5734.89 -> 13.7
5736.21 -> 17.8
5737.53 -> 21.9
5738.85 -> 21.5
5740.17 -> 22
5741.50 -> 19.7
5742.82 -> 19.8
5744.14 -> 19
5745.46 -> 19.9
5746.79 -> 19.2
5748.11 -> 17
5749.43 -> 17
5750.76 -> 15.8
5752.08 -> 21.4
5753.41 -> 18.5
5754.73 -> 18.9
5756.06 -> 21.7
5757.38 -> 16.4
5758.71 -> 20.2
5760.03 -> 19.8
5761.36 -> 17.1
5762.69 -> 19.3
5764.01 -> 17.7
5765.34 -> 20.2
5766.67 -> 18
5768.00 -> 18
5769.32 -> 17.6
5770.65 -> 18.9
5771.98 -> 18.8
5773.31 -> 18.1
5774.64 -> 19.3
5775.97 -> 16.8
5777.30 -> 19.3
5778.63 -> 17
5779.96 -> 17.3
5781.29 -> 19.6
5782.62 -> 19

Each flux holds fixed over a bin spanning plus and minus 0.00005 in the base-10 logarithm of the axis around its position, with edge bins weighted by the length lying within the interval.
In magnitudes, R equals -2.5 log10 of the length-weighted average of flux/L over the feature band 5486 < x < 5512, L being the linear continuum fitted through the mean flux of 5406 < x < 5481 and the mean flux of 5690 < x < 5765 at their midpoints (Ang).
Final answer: 0.07 mag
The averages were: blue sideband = 19.8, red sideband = 18.5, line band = 18.3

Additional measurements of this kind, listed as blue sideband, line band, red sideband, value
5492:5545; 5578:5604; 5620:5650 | 0.05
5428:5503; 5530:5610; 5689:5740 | 0.02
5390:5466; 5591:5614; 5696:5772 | 0.04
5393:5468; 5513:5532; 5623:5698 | 0.06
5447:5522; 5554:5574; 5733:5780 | 0.01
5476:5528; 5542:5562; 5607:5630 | -0.06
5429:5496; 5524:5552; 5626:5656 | 0.03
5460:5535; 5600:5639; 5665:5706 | -0.02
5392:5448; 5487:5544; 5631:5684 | 0.05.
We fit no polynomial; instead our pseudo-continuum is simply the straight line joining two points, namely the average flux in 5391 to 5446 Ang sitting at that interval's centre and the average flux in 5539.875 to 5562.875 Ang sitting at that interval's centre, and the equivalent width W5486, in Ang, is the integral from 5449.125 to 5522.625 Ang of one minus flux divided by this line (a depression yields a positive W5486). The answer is 1.3 Ang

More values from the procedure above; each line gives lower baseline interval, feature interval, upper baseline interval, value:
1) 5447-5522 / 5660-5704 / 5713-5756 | 1.1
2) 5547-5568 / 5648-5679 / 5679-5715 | -0.7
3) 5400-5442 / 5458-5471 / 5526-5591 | -0.7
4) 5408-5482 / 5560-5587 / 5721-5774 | 1.4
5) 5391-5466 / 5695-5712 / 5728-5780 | 1.2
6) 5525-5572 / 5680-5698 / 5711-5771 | 0.7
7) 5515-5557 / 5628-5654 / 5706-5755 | -0.6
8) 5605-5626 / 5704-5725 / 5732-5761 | 1.1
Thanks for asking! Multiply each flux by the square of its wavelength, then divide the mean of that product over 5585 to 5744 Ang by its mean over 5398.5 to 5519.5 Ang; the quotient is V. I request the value 1.03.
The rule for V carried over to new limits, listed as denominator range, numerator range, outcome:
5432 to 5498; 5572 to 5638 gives 0.99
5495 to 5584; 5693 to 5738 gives 1.04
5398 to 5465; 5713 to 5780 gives 1.06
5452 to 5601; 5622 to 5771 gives 1.06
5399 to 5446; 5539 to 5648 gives 1.02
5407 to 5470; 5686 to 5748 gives 1.03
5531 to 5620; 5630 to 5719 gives 1.03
